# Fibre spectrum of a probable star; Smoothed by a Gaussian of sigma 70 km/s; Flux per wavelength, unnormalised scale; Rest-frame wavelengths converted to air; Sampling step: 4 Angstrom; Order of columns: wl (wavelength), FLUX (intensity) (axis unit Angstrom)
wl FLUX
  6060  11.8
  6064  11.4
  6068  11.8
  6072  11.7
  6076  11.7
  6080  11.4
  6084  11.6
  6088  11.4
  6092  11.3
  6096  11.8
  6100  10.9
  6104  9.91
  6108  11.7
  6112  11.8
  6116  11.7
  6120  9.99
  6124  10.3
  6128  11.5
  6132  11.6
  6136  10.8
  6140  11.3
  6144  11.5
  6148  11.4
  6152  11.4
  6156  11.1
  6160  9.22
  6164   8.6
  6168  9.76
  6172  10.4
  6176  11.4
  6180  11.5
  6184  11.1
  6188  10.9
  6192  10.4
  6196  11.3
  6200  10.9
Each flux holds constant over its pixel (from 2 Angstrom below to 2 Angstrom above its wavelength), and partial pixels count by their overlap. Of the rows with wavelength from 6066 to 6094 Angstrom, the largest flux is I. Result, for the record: 11.8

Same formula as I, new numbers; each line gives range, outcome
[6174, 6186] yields 11.5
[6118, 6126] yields 10.3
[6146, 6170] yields 11.4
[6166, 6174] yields 10.4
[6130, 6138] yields 11.6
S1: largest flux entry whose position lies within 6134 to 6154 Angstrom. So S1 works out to 11.5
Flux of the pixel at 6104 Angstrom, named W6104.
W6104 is 9.91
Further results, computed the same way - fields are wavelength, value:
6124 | 10.3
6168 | 9.76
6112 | 11.8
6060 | 11.8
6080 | 11.4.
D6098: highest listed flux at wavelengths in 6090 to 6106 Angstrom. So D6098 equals 11.8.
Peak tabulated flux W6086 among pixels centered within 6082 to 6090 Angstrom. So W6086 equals 11.6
